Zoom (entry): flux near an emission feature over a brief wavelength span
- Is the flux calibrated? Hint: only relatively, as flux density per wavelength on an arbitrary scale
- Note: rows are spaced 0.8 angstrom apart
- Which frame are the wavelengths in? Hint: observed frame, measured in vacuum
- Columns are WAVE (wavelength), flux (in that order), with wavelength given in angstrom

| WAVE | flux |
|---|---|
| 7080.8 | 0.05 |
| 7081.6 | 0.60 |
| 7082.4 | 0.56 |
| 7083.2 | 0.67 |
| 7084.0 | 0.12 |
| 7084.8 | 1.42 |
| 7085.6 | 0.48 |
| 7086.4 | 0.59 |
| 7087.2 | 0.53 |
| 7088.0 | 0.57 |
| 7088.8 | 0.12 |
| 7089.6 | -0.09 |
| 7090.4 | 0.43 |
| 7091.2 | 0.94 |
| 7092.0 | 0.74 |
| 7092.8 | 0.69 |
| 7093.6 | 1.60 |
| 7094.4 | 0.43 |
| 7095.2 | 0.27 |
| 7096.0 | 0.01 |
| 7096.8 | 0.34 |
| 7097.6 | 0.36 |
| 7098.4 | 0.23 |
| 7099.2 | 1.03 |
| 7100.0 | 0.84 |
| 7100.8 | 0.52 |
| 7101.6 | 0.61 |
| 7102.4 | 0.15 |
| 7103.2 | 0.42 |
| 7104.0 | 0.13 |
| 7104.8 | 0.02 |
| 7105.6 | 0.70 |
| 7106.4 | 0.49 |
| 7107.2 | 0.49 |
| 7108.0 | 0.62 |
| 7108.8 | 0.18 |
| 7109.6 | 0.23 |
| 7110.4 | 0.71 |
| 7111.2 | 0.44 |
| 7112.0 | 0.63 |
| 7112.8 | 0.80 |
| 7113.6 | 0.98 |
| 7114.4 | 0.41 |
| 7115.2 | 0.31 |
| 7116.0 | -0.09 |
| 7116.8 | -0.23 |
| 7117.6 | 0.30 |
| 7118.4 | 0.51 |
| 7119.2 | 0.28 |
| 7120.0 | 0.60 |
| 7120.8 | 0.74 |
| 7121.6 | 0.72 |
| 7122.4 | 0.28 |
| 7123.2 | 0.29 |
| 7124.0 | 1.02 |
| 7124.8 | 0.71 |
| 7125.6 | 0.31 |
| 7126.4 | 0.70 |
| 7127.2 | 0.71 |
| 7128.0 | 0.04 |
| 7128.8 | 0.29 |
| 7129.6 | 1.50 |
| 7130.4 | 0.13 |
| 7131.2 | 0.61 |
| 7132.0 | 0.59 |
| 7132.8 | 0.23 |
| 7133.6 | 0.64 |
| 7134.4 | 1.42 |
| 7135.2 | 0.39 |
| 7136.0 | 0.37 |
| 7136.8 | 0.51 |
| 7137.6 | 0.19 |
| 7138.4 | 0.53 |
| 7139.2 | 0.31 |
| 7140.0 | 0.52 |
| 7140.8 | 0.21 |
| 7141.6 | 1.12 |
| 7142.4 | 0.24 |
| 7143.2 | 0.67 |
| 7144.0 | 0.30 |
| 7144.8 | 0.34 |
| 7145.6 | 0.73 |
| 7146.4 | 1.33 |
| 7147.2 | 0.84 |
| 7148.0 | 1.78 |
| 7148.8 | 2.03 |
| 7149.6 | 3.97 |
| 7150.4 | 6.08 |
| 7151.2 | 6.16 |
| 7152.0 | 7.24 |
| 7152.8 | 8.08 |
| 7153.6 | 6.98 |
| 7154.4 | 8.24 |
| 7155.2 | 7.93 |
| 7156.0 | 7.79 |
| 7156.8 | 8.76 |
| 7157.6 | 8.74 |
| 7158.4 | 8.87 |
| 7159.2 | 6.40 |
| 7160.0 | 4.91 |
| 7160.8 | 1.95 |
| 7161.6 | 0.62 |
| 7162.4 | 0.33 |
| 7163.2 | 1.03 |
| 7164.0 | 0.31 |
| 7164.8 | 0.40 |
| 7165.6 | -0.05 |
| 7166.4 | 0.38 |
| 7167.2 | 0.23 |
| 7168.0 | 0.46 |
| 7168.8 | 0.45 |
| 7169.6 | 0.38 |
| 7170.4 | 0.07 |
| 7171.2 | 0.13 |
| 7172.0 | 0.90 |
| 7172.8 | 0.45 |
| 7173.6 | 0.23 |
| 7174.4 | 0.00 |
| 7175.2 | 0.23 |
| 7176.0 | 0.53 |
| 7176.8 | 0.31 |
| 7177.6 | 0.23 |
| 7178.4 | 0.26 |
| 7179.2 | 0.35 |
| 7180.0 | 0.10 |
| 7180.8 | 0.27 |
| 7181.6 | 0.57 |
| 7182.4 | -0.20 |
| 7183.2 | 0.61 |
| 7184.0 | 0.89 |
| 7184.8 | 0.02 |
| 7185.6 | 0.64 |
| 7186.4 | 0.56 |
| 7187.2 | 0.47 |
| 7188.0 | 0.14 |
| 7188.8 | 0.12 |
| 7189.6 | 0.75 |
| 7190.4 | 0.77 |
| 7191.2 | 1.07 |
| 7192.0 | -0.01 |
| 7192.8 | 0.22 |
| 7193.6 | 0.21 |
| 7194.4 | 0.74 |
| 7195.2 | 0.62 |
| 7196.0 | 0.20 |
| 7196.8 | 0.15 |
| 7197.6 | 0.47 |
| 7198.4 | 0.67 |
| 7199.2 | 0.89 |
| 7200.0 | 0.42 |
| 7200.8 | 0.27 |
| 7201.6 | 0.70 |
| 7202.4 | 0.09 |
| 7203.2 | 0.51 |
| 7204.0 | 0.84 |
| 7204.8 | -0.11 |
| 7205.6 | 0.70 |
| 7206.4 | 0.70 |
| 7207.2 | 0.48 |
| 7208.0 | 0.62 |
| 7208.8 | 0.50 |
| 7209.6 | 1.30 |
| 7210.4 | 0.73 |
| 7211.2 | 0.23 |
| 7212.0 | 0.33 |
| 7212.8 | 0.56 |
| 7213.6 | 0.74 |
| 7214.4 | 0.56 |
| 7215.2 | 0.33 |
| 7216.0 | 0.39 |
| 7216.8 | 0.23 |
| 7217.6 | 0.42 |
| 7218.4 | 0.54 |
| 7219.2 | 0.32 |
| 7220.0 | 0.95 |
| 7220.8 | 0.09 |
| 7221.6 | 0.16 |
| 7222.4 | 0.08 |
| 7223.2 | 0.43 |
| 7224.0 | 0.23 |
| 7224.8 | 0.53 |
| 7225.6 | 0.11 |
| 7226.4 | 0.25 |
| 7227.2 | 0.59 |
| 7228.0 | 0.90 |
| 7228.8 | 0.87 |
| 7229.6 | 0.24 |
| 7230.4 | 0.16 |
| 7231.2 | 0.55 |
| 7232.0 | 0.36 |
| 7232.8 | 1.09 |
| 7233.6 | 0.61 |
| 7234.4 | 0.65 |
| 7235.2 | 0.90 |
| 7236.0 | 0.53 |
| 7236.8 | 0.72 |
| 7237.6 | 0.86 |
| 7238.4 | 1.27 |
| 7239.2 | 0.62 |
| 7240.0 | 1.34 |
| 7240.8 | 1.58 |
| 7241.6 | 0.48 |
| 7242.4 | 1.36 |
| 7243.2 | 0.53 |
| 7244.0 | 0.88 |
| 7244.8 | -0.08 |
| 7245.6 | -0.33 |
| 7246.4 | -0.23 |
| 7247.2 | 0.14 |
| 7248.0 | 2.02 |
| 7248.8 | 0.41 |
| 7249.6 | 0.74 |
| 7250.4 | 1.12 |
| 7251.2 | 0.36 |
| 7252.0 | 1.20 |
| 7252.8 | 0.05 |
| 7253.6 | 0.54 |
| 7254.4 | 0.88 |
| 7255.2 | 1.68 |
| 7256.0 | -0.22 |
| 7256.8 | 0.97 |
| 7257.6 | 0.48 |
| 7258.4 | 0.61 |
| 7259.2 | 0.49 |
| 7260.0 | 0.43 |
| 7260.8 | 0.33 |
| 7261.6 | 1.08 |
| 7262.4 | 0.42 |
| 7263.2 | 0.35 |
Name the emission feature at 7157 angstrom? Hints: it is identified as [O II]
